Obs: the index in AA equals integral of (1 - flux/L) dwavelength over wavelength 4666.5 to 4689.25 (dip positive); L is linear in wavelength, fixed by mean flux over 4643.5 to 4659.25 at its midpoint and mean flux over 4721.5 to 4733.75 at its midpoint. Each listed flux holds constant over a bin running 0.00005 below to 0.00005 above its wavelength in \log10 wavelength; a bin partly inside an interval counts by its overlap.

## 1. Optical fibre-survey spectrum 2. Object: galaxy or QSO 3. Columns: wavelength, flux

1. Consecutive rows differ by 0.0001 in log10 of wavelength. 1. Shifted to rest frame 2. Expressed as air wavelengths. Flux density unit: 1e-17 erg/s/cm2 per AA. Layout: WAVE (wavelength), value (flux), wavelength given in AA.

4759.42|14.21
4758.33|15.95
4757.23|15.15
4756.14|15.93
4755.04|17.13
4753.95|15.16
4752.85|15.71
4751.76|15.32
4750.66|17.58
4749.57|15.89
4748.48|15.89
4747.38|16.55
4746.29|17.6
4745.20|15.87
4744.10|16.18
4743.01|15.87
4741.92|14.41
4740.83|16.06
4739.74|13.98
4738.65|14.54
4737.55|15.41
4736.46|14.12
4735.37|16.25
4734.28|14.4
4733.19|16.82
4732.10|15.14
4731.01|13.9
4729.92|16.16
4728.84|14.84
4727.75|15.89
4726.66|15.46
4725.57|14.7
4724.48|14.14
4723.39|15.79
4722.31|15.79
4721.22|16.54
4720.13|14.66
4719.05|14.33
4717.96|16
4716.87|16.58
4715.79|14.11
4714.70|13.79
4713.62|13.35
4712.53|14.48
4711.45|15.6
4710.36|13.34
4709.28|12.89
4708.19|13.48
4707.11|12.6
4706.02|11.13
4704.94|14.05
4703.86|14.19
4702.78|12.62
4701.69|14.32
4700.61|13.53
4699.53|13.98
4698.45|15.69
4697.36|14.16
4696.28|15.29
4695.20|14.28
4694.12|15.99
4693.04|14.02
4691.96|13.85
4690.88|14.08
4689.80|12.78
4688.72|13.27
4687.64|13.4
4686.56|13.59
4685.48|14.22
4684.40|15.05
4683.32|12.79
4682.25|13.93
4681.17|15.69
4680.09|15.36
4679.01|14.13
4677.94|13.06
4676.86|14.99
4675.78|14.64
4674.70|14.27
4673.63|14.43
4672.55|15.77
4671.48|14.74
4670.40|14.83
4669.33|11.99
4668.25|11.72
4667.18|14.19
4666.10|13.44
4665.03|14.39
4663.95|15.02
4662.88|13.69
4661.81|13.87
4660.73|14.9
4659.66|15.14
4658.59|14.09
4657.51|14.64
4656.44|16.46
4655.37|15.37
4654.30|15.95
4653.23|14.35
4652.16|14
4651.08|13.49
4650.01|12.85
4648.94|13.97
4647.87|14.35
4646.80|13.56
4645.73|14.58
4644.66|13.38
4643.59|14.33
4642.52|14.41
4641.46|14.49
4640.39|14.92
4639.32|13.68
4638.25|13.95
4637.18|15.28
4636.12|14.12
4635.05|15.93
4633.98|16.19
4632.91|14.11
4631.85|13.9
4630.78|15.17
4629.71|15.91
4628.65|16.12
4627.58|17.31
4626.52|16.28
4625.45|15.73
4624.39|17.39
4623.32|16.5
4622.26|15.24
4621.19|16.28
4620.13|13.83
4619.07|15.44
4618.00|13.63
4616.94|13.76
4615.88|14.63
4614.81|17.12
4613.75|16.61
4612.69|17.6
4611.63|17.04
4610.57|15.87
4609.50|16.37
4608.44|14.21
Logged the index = 0.9 AA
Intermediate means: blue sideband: 14.4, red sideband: 15.4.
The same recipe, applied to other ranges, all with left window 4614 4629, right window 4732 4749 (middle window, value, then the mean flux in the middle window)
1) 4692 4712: 2.12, 14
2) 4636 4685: 4.16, 14.3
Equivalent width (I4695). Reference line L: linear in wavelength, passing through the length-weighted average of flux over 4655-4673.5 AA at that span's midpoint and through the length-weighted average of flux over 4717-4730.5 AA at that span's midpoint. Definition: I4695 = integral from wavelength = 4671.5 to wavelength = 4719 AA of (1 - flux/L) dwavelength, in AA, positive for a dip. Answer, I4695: 2.3 AA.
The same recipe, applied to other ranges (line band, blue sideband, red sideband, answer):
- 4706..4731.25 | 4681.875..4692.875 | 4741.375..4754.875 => 0.5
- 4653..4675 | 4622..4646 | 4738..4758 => 1.3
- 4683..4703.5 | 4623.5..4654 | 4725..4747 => 1.4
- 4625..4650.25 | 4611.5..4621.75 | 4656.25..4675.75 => 0.4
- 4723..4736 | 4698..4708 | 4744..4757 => -0.2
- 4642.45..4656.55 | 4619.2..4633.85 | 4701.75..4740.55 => 1.0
